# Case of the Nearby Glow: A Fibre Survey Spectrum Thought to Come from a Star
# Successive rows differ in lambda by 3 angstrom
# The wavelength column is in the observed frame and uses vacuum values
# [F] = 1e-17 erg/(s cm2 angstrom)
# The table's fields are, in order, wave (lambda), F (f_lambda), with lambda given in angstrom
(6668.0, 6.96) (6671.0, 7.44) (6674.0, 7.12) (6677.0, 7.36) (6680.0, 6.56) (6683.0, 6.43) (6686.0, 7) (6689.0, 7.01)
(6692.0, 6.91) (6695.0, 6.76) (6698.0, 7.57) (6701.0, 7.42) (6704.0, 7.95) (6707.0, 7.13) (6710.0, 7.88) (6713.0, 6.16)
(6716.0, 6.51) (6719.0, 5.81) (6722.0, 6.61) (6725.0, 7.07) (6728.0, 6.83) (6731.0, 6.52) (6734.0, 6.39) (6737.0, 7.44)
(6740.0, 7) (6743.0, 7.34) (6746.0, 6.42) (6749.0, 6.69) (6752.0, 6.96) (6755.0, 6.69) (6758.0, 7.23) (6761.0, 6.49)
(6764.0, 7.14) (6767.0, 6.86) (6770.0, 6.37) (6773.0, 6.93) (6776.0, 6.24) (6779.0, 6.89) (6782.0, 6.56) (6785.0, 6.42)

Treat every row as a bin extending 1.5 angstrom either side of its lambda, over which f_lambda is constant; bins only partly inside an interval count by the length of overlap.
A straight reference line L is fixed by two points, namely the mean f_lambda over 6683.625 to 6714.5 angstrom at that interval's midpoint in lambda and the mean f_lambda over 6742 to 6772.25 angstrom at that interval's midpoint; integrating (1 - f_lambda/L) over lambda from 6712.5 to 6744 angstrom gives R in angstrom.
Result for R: 1.2 angstrom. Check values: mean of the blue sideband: 7.16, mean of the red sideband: 6.81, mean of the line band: 6.71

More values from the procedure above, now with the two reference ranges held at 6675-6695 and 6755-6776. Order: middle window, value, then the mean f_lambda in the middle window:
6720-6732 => 0.2 angstrom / 6.73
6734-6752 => -0.3 angstrom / 6.93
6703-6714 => -0.7 angstrom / 7.3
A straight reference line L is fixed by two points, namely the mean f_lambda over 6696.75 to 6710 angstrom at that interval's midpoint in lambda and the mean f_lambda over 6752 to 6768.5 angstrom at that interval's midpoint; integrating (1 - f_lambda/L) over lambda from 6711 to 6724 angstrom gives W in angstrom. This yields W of 1.8 angstrom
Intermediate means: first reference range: 7.56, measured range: 6.37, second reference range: 6.89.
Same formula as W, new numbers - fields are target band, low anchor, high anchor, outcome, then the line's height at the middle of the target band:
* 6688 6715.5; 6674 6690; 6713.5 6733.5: -1.9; 6.72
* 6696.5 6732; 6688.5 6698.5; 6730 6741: -0.1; 6.93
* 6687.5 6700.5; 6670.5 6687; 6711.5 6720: -0.9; 6.64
